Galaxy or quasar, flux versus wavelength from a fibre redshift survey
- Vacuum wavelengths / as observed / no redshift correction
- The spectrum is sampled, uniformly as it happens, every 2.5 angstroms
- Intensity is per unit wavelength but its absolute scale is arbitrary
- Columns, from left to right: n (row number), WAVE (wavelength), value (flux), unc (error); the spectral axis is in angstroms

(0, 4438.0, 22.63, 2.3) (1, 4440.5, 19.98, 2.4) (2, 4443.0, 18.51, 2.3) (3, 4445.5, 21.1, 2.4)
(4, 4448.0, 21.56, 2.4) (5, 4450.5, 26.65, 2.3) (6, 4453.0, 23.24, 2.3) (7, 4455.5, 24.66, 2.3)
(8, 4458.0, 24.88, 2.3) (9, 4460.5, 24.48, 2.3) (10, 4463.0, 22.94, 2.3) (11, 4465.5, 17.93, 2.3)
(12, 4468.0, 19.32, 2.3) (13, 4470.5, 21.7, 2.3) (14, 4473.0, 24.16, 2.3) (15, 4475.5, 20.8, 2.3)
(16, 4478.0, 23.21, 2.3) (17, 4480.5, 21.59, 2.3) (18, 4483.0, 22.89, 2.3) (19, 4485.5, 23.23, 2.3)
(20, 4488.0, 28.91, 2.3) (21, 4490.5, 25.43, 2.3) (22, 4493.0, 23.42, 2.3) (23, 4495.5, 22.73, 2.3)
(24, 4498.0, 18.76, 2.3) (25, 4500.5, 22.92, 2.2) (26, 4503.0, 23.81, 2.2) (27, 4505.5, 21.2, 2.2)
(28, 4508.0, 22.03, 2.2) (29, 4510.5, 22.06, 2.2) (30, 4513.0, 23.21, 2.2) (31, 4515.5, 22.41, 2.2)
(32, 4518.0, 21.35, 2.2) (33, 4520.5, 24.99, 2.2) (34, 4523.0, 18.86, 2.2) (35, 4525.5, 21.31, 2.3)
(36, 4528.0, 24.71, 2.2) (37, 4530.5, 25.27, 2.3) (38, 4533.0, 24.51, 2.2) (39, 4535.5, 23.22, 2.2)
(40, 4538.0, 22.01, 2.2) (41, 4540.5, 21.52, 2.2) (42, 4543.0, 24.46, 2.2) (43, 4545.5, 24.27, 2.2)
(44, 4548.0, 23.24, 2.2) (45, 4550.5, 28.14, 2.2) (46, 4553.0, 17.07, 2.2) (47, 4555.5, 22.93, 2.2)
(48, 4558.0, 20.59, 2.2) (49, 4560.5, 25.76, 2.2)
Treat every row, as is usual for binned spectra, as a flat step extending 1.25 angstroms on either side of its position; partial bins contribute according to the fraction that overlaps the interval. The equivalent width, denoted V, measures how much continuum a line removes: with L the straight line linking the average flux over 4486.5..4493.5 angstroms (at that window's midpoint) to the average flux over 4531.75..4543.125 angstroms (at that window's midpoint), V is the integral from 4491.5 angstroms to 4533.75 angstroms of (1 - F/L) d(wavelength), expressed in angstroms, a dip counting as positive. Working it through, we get 3.5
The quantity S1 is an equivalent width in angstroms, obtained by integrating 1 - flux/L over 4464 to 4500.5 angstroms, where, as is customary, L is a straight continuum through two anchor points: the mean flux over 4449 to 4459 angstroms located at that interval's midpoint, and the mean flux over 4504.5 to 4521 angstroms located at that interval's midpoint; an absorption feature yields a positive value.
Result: 1.8 angstroms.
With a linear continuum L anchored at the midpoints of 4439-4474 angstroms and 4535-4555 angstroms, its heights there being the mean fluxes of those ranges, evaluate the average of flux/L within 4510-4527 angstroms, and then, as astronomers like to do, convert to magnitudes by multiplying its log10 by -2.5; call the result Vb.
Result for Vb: 0.03 mag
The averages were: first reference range 22.2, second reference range 23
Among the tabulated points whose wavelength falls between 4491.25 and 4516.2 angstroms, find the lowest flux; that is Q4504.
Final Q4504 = 18.76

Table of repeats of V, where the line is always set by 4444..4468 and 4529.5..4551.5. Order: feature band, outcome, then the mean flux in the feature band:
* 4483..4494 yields -0.8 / 25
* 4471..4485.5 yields 0.4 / 22.5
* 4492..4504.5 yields 0.6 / 22.3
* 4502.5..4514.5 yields 0.6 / 22.4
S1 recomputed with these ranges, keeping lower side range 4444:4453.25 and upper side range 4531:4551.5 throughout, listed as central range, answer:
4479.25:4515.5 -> 0.8 angstroms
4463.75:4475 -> 1.1 angstroms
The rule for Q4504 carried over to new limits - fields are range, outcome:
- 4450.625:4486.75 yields 17.93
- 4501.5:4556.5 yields 17.07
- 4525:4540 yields 21.31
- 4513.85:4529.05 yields 18.86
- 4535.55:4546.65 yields 21.52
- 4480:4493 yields 21.59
